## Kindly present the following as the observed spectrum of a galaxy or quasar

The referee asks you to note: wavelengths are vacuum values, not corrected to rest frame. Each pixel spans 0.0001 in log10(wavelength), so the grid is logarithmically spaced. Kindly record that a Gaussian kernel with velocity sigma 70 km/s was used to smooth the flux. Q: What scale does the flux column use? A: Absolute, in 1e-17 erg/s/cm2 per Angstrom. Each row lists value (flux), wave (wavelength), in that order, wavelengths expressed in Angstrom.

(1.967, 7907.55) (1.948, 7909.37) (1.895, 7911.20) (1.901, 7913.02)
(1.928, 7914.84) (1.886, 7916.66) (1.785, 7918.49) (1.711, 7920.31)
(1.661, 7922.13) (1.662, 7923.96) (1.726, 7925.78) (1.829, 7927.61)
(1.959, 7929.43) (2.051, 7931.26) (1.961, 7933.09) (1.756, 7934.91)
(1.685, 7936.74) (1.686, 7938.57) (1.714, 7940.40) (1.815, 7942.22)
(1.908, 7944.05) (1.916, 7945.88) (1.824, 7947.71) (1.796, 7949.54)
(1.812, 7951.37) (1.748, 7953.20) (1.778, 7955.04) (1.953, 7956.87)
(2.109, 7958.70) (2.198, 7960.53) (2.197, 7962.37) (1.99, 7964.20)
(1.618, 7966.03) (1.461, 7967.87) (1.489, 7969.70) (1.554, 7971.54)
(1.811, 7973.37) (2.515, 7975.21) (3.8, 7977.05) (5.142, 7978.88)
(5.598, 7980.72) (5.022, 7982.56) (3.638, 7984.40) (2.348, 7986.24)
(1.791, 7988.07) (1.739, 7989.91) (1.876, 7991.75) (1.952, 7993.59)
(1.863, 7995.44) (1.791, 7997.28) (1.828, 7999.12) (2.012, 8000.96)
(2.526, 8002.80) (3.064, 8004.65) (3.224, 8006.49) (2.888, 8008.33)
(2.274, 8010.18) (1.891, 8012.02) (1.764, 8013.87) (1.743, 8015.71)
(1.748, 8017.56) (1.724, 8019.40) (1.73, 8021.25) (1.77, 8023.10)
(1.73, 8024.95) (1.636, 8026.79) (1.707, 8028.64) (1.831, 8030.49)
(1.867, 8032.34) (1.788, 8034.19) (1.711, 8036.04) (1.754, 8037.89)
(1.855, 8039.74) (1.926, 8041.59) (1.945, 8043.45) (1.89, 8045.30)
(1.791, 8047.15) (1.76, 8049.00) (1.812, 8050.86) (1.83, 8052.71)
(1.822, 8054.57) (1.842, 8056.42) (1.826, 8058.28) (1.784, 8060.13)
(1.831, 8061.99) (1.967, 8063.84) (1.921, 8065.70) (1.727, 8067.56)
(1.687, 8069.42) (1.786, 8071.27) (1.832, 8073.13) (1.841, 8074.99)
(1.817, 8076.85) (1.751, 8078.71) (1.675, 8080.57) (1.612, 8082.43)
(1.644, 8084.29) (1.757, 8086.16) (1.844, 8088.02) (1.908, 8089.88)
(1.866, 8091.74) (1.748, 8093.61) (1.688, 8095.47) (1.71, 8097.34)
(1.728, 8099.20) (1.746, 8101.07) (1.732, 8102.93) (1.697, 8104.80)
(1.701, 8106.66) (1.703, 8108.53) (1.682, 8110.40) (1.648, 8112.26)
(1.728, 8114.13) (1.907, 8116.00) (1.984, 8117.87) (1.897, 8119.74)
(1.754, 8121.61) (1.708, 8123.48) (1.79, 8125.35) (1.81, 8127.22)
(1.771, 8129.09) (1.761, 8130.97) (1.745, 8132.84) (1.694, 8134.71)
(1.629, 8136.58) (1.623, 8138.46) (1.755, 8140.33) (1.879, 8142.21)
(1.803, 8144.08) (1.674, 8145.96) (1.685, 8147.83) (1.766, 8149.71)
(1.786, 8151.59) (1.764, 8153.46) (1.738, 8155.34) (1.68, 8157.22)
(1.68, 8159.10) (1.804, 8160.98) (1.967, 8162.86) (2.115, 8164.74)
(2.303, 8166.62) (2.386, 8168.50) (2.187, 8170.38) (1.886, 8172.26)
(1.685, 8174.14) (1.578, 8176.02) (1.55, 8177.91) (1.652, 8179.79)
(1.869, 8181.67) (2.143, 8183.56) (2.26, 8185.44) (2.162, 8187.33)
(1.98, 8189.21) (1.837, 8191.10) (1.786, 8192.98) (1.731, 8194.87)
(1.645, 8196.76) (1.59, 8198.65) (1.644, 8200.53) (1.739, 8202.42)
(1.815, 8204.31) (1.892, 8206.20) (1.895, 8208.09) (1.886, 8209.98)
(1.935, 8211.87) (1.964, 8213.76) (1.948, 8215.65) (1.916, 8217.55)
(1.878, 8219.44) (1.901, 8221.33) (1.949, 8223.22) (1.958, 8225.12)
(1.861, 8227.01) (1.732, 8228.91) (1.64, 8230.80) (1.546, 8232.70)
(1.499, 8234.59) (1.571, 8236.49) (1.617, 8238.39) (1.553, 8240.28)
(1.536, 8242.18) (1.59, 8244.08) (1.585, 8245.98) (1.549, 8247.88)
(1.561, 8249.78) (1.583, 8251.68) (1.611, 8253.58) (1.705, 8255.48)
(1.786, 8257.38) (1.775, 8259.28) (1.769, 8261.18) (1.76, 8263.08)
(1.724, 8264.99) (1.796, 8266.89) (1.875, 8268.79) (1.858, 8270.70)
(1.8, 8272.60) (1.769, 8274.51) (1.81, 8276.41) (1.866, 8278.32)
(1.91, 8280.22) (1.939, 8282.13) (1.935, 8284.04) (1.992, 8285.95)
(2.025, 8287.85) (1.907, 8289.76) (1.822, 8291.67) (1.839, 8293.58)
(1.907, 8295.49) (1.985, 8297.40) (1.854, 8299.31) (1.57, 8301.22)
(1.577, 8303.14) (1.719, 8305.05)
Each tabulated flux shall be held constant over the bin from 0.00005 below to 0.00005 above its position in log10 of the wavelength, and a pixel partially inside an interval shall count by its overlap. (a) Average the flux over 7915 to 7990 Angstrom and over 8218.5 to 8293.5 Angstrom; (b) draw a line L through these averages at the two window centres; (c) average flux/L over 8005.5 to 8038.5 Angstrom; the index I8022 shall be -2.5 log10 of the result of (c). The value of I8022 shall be 0.085 mag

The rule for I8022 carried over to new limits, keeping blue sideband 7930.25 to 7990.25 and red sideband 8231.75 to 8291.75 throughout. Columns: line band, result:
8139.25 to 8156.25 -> 0.11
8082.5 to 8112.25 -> 0.17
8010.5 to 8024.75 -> 0.22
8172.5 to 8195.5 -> 0.01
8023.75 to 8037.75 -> 0.23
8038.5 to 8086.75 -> 0.17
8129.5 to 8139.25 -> 0.16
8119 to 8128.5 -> 0.12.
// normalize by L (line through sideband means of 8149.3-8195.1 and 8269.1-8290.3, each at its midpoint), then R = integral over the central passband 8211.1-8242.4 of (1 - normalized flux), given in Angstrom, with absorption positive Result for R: 2.1 Angstrom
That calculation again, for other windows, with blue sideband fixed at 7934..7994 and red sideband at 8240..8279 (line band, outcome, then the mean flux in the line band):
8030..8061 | 4.4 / 1.83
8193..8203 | 0.8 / 1.68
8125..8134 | 0.9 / 1.77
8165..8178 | -0.6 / 1.97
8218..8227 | -0.7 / 1.92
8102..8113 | 1.7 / 1.7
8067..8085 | 2.9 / 1.74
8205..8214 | -0.5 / 1.91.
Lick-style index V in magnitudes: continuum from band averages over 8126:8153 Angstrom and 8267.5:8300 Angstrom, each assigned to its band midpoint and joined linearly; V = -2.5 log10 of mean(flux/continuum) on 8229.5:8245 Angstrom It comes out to 0.171 mag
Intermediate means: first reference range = 1.74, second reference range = 1.89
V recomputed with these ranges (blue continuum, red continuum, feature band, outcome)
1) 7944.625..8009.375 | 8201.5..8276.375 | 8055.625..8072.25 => 0.197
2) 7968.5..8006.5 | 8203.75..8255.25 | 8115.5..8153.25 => 0.189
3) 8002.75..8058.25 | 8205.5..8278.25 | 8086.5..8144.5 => 0.065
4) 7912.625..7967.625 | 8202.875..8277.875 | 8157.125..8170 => -0.138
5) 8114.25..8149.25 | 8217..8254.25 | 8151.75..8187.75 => -0.104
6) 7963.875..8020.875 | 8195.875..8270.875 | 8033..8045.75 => 0.245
